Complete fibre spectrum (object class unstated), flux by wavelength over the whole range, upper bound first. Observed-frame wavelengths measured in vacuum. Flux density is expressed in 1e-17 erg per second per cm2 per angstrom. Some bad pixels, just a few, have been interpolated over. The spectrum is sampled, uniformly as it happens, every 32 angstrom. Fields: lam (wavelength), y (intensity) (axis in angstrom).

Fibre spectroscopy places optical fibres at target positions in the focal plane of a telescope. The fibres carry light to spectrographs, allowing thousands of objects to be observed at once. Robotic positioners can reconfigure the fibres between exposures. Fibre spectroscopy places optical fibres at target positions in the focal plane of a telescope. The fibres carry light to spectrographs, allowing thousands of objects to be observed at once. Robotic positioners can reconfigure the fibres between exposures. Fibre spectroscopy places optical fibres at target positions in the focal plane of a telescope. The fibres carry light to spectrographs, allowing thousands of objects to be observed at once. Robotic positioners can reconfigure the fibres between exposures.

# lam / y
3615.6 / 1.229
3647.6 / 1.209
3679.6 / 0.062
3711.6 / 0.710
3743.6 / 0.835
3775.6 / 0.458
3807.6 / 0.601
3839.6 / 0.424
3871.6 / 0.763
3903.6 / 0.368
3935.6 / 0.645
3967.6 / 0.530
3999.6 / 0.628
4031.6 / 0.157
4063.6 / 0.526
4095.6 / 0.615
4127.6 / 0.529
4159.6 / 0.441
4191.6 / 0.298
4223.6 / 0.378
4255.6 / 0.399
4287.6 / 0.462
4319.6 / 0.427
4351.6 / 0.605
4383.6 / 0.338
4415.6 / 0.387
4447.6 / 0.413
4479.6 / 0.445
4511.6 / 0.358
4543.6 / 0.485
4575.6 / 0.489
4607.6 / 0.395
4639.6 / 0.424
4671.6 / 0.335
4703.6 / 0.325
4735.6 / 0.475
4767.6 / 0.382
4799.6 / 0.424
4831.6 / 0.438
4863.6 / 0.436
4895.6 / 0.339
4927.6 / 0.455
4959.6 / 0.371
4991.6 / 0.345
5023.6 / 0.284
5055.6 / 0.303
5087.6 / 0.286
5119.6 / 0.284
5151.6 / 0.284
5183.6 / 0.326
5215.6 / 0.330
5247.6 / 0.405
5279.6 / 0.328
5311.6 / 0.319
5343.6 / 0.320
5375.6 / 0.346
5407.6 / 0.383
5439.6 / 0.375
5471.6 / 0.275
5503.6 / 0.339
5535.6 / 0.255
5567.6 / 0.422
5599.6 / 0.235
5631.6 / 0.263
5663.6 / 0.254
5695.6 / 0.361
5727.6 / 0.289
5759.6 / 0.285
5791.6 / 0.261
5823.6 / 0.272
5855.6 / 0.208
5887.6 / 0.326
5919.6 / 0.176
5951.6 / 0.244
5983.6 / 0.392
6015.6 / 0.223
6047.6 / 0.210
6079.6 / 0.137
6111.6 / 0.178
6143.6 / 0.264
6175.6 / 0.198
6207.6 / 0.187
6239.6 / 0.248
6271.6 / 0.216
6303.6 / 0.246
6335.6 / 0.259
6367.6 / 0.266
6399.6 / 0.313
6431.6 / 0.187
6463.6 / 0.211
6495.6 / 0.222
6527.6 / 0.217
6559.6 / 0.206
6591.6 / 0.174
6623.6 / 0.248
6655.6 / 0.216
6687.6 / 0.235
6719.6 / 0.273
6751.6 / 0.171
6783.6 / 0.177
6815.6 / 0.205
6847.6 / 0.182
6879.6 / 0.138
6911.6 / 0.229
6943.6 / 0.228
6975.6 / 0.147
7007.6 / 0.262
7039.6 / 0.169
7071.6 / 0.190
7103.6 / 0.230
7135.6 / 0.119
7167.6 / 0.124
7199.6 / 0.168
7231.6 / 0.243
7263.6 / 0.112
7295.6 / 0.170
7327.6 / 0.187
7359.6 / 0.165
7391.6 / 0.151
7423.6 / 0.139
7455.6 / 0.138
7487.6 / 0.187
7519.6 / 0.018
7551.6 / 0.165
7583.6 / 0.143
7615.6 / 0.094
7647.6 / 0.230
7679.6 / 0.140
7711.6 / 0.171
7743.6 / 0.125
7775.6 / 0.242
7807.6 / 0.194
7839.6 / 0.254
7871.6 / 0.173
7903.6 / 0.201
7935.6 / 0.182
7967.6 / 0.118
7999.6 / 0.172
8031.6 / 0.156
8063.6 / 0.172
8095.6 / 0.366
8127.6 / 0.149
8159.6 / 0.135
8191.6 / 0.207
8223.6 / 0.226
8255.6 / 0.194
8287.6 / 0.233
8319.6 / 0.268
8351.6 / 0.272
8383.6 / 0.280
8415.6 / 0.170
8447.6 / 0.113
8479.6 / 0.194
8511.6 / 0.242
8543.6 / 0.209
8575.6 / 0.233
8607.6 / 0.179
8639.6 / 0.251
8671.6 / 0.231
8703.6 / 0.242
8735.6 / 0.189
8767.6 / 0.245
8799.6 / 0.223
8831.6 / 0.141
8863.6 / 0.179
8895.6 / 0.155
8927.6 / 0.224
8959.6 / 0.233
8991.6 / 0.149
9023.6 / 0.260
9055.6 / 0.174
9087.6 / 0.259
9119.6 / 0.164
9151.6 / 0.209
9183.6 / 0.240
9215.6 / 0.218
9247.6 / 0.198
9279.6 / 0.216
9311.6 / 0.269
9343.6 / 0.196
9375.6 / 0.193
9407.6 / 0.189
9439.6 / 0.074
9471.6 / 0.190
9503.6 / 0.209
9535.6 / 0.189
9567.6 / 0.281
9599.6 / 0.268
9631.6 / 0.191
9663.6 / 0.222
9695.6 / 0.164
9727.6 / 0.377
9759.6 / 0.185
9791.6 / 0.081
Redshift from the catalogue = 1.17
